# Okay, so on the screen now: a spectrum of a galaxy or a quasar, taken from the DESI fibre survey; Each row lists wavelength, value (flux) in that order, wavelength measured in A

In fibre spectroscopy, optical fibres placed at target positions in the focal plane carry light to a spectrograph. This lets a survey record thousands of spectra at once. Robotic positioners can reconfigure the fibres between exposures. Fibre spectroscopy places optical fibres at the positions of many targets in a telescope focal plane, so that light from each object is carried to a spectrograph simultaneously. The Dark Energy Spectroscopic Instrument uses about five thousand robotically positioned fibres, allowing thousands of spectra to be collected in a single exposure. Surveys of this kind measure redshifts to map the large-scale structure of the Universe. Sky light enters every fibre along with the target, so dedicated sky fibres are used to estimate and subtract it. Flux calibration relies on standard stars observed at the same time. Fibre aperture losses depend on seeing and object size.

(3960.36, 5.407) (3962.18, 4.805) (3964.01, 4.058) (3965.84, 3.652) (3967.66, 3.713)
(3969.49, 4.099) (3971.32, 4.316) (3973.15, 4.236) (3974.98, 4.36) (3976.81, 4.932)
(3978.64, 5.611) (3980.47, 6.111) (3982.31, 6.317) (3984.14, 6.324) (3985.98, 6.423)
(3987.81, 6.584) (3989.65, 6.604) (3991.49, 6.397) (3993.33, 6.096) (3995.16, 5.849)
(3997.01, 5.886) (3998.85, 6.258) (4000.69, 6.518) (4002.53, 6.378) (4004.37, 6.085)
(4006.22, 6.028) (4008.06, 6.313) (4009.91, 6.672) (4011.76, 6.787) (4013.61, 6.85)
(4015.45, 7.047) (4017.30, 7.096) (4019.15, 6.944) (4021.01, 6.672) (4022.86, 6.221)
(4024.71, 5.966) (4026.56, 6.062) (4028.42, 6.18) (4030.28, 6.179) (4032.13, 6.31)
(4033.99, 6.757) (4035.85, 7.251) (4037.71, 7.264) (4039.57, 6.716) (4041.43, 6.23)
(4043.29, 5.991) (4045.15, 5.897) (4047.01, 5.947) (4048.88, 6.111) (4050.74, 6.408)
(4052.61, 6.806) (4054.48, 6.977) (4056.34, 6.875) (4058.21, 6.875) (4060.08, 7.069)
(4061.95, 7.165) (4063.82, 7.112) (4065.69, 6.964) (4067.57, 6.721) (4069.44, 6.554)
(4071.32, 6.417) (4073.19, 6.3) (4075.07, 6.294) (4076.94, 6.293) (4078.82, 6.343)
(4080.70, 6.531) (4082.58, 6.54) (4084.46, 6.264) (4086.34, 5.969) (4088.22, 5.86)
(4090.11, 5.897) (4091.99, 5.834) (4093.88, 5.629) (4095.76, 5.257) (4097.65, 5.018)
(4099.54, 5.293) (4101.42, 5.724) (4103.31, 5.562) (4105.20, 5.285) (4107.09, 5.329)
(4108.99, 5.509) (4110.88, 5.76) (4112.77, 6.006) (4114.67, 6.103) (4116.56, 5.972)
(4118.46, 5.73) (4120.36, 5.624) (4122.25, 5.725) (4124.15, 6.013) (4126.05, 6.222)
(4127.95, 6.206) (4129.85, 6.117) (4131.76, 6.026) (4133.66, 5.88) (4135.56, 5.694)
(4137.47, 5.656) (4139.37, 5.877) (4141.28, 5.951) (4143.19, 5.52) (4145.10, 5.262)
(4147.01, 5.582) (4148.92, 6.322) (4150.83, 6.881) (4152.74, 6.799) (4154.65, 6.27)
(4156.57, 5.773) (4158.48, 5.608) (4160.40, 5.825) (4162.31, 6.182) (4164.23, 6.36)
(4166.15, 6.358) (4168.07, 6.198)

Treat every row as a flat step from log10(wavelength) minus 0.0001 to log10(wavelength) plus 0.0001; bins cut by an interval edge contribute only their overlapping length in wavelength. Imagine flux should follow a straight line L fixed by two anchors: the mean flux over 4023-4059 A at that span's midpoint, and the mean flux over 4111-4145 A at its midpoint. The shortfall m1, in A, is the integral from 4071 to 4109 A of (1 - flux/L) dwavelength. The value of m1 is 1.7 A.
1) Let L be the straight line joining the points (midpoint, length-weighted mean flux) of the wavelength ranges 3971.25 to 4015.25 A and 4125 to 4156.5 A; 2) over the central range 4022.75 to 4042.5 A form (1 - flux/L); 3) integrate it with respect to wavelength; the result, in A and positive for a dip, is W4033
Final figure -1.4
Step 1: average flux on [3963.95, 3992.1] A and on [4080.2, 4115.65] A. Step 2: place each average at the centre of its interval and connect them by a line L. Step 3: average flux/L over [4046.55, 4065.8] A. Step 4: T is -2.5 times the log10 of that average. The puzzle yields -0.21 mag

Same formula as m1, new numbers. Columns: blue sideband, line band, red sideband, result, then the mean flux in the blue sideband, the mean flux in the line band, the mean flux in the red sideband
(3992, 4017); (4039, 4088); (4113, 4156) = -2.4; 6.39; 6.5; 5.97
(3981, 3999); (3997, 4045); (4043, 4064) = -0.4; 6.27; 6.49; 6.61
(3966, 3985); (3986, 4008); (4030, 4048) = -3.2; 4.95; 6.26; 6.46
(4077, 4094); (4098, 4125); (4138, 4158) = 1.8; 6.13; 5.67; 6.01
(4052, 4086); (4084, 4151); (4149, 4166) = 6.7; 6.66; 5.78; 6.23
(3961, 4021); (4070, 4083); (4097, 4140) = -1.4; 5.81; 6.39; 5.76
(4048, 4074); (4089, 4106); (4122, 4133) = 2.3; 6.74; 5.5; 6.07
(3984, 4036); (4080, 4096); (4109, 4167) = 0.4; 6.43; 6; 5.97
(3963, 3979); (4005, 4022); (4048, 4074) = -3.9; 4.29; 6.7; 6.74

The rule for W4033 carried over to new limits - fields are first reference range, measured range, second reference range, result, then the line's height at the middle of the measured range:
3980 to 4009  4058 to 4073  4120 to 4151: -1.86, 6.08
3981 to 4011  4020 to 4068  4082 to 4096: -3.66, 6.1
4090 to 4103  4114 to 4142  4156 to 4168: -0.77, 5.76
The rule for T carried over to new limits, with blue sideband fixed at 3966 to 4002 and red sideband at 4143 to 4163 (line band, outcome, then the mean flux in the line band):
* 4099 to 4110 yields 0.08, 5.46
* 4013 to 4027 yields -0.17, 6.62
